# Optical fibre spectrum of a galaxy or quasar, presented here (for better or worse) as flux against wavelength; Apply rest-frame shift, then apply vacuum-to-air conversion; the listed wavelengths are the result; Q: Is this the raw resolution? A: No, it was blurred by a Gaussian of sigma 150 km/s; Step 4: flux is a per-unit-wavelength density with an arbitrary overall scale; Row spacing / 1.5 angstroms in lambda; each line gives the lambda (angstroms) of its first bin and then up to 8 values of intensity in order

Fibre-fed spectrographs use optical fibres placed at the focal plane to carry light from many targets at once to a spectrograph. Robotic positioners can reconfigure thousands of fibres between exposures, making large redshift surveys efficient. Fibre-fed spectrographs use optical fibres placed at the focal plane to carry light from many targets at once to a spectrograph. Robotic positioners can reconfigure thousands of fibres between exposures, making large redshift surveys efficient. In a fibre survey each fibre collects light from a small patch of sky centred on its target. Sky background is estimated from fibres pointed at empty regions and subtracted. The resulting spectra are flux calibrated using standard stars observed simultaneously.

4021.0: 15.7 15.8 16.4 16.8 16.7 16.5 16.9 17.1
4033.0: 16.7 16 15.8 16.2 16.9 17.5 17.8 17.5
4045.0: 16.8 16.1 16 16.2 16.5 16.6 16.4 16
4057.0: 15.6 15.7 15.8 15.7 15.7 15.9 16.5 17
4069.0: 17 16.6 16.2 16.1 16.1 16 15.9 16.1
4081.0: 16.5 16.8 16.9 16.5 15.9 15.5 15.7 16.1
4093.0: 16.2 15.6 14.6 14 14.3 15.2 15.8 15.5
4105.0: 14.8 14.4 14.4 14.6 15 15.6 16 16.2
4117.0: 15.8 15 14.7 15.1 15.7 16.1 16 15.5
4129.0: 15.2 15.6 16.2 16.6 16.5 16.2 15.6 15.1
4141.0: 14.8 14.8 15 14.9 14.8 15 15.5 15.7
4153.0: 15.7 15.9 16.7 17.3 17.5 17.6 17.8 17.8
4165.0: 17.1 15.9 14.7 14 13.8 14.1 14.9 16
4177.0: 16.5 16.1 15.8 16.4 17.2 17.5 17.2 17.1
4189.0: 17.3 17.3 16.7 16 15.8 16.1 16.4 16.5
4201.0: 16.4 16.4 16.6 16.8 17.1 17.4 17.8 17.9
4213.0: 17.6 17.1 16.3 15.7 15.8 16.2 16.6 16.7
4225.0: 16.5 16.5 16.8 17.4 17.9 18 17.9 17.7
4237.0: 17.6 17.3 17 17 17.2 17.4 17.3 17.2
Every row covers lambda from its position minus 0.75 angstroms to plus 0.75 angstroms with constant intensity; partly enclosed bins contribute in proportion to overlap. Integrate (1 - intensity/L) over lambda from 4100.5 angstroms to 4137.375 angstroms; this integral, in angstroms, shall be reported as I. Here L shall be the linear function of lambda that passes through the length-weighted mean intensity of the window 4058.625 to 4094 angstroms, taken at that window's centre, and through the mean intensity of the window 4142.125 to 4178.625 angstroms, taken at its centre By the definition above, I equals 1.1 angstroms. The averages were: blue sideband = 16.2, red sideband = 15.8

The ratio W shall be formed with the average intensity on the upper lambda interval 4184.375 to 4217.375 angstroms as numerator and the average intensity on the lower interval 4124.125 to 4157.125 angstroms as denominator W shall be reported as 1.1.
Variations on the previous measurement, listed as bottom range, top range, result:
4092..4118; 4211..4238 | 1.12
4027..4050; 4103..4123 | 0.91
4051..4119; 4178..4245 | 1.07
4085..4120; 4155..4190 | 1.07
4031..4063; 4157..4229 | 1.01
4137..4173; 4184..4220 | 1.07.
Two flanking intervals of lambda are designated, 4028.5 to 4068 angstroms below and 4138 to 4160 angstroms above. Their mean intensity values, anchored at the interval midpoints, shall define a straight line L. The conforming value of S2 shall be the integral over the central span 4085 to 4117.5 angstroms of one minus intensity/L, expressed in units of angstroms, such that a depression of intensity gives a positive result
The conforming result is 1.37 angstroms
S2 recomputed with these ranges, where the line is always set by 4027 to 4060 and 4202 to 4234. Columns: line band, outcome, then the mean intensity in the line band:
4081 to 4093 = 0.3 angstroms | 16.2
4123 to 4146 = 1.5 angstroms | 15.6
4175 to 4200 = 0.4 angstroms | 16.6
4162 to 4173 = 0.8 angstroms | 15.5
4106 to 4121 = 1.3 angstroms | 15.2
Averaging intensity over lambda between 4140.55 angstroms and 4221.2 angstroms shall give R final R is 16.3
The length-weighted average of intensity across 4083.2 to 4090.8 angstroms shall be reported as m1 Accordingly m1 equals 16.1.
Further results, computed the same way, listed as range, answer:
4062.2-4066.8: 16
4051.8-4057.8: 16.1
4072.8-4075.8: 16.1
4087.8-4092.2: 15.8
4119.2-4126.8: 15.5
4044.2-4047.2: 16.5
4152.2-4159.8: 16.6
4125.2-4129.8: 15.6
